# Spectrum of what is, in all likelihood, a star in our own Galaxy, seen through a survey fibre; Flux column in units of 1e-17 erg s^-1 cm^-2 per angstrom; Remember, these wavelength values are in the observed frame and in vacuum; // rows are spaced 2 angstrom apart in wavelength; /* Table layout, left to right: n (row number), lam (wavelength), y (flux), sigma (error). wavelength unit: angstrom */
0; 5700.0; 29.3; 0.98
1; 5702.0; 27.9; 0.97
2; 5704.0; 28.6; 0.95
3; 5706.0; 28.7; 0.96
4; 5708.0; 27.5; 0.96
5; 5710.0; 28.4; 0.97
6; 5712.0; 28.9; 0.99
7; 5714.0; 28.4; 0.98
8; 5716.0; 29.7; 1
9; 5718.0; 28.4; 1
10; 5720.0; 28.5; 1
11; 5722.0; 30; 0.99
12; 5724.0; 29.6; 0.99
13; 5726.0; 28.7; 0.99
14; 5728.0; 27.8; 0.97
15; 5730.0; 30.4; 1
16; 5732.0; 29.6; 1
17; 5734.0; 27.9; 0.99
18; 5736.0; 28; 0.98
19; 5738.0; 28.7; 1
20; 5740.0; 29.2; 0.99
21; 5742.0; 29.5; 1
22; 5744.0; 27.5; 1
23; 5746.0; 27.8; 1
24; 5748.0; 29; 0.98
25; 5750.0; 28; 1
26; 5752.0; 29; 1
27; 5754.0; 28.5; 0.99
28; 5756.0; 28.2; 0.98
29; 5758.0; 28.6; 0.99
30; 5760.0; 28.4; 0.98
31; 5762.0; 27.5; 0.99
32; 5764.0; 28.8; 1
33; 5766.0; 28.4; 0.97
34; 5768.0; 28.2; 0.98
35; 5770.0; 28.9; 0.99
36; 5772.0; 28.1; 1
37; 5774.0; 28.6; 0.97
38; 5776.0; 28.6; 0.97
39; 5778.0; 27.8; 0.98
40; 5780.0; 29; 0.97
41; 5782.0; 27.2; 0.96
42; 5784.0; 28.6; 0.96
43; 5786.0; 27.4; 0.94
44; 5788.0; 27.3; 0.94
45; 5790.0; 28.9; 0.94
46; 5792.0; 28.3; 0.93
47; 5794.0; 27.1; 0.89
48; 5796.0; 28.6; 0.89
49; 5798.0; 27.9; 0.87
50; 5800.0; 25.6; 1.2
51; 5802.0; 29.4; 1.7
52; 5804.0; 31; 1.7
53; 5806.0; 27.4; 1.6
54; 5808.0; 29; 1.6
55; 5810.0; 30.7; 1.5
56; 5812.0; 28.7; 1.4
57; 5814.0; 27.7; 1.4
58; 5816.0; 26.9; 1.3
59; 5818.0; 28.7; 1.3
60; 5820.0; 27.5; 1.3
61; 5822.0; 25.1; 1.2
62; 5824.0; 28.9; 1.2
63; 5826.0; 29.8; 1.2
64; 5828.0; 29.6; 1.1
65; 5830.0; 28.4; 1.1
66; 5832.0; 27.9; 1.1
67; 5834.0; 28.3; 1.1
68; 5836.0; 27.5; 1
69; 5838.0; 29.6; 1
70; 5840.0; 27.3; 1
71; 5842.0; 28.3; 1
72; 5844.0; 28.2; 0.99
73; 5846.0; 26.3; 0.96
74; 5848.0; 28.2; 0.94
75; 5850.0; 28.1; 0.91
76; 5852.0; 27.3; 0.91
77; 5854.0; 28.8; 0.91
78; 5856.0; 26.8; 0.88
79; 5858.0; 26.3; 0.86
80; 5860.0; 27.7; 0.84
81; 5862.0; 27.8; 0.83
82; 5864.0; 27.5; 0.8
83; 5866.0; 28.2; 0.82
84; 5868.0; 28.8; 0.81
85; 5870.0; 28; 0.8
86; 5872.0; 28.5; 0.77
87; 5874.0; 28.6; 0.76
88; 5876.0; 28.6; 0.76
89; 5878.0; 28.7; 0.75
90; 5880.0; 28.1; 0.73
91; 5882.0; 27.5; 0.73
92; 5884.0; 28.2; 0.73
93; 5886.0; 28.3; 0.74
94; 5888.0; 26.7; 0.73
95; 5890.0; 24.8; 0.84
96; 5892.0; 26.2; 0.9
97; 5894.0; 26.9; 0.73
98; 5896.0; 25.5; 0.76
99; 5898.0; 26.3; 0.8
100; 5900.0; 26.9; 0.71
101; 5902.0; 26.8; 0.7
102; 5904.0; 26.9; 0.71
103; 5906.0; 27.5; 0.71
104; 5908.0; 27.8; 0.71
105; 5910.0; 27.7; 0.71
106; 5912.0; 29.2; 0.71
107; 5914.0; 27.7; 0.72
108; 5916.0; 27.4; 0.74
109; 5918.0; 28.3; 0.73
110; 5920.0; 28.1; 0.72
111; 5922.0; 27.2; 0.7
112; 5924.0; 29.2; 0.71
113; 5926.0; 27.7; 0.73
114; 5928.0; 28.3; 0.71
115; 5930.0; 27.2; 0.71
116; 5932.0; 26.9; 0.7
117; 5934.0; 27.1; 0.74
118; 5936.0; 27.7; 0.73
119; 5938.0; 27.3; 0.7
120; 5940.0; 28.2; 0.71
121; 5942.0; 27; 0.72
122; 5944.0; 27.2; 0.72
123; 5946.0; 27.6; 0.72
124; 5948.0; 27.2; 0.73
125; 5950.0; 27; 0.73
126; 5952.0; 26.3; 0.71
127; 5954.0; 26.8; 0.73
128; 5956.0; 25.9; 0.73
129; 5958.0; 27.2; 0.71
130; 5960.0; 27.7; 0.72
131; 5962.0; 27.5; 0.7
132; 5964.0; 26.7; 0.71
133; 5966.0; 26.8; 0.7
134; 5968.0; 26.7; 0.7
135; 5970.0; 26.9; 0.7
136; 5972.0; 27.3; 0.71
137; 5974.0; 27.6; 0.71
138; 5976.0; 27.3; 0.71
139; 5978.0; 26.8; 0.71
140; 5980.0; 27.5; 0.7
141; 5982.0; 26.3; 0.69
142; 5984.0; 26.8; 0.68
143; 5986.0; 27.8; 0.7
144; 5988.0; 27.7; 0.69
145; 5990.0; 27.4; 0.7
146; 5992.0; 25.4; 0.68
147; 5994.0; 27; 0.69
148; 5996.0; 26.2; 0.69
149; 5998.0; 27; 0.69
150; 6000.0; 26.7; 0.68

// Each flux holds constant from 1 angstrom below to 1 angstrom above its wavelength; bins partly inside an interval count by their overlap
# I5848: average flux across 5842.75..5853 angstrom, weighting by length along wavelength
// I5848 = 27.6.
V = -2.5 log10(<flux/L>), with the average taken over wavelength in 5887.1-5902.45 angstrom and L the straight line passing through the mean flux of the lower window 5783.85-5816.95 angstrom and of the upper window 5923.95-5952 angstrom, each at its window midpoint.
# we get 0.059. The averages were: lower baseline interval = 28.3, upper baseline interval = 27.4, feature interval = 26.2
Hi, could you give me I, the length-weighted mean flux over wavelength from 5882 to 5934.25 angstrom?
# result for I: 27.3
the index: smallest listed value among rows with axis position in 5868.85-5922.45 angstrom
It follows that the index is 24.8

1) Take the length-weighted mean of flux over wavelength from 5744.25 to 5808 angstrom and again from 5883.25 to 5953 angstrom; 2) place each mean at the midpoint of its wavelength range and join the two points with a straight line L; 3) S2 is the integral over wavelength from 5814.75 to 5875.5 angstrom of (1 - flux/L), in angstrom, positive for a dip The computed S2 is -0.36 angstrom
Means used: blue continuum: 28.3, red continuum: 27.3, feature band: 28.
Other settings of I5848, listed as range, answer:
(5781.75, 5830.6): 28.2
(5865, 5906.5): 27.4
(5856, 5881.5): 28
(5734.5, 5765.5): 28.4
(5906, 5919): 28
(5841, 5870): 27.7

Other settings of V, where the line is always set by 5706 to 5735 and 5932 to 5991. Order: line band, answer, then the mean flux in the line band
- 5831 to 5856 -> 0.00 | 27.9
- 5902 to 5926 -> -0.01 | 27.9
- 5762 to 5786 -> 0.01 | 28.3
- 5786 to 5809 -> 0.00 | 28.2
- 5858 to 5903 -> 0.01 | 27.5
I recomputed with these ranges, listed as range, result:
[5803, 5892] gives 28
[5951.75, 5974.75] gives 27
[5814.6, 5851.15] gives 28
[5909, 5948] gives 27.7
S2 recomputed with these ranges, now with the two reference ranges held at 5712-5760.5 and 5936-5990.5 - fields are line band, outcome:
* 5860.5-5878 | -0.3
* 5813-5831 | 0.0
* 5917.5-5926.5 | -0.2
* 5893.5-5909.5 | 0.4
